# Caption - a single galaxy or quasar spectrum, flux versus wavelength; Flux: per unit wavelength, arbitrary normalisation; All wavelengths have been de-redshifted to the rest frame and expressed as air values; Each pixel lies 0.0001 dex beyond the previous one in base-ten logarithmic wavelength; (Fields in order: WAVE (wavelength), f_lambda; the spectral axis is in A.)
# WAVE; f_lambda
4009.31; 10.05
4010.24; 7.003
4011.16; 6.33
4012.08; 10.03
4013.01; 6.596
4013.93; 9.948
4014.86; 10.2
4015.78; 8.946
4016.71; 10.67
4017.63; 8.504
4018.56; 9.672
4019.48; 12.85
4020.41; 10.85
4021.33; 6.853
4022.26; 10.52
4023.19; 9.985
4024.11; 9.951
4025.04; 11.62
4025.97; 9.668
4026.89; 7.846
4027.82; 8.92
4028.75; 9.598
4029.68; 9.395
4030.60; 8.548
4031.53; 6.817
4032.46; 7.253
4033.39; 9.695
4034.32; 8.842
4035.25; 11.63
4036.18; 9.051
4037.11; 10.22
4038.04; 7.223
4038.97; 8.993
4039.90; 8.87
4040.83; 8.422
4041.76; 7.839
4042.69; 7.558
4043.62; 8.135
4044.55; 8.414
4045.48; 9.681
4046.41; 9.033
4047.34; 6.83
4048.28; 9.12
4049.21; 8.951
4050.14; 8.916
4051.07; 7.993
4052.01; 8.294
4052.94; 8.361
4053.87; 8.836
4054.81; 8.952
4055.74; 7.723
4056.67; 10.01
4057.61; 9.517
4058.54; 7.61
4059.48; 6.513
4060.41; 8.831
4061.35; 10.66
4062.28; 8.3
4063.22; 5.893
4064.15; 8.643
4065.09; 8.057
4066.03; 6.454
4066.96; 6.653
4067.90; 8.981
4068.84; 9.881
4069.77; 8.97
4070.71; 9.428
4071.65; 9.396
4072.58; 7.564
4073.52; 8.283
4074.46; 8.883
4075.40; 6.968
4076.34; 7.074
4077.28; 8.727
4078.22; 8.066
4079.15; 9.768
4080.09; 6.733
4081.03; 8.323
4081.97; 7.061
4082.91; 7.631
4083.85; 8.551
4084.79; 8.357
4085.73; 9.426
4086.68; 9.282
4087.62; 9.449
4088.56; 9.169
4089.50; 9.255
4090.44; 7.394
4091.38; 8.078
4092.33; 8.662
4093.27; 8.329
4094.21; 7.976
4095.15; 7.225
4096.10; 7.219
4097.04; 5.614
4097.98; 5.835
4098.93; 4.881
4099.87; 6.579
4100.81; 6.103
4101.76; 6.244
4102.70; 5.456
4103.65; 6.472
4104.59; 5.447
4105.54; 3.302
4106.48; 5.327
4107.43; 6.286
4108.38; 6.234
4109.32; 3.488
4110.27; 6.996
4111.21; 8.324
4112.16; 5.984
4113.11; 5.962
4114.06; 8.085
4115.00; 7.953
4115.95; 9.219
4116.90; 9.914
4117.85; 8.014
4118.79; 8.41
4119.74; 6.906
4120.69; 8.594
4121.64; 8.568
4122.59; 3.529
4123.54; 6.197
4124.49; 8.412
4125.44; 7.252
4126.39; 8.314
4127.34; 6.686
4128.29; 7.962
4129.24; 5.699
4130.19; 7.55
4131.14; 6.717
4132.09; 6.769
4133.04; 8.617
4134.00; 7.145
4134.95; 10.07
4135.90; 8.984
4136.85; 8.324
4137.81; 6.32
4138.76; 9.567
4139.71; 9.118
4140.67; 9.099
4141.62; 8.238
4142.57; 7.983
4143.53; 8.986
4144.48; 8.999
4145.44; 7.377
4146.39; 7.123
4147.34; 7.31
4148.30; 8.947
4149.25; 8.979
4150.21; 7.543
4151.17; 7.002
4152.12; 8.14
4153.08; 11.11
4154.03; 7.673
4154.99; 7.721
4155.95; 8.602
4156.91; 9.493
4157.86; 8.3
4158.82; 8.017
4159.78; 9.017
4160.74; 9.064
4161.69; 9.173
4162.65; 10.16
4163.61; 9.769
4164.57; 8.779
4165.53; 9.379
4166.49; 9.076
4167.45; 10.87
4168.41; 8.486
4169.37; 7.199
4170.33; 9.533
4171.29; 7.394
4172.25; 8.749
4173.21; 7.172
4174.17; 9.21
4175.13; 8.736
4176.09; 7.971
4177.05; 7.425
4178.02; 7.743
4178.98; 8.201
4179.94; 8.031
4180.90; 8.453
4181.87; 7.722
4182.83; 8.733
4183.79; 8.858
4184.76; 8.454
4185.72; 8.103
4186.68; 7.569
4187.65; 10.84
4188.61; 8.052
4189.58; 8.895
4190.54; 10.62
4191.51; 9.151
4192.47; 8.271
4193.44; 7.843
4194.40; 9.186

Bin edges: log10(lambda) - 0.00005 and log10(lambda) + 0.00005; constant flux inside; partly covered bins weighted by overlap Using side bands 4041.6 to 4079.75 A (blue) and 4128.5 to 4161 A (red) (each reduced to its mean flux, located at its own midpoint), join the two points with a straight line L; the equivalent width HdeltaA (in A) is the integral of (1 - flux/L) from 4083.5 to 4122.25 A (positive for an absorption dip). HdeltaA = 4.8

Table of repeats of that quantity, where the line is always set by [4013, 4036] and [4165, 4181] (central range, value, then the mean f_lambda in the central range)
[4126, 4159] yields 2.0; 8.13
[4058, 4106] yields 7.2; 7.72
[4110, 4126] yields 2.3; 7.56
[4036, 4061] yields 2.1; 8.52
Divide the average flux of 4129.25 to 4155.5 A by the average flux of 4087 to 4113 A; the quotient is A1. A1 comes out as 1.21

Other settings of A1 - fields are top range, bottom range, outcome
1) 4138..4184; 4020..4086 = 0.99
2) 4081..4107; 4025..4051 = 0.82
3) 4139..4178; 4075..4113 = 1.20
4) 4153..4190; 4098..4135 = 1.26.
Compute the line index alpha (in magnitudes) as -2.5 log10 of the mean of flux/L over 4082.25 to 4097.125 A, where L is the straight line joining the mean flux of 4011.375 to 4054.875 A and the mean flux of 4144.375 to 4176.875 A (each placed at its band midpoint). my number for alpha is 0.07 mag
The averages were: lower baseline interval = 9.03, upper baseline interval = 8.58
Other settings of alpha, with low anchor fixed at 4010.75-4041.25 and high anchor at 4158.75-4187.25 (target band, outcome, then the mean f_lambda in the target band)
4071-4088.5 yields 0.08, 8.34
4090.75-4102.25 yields 0.28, 6.9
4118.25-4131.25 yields 0.21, 7.22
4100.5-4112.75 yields 0.46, 5.81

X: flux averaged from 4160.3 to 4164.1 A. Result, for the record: 9.55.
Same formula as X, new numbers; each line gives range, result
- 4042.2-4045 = 8.04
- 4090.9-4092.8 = 8.34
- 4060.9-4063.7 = 8.29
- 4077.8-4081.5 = 8.24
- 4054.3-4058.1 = 9.04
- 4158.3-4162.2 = 8.82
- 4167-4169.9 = 8.84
